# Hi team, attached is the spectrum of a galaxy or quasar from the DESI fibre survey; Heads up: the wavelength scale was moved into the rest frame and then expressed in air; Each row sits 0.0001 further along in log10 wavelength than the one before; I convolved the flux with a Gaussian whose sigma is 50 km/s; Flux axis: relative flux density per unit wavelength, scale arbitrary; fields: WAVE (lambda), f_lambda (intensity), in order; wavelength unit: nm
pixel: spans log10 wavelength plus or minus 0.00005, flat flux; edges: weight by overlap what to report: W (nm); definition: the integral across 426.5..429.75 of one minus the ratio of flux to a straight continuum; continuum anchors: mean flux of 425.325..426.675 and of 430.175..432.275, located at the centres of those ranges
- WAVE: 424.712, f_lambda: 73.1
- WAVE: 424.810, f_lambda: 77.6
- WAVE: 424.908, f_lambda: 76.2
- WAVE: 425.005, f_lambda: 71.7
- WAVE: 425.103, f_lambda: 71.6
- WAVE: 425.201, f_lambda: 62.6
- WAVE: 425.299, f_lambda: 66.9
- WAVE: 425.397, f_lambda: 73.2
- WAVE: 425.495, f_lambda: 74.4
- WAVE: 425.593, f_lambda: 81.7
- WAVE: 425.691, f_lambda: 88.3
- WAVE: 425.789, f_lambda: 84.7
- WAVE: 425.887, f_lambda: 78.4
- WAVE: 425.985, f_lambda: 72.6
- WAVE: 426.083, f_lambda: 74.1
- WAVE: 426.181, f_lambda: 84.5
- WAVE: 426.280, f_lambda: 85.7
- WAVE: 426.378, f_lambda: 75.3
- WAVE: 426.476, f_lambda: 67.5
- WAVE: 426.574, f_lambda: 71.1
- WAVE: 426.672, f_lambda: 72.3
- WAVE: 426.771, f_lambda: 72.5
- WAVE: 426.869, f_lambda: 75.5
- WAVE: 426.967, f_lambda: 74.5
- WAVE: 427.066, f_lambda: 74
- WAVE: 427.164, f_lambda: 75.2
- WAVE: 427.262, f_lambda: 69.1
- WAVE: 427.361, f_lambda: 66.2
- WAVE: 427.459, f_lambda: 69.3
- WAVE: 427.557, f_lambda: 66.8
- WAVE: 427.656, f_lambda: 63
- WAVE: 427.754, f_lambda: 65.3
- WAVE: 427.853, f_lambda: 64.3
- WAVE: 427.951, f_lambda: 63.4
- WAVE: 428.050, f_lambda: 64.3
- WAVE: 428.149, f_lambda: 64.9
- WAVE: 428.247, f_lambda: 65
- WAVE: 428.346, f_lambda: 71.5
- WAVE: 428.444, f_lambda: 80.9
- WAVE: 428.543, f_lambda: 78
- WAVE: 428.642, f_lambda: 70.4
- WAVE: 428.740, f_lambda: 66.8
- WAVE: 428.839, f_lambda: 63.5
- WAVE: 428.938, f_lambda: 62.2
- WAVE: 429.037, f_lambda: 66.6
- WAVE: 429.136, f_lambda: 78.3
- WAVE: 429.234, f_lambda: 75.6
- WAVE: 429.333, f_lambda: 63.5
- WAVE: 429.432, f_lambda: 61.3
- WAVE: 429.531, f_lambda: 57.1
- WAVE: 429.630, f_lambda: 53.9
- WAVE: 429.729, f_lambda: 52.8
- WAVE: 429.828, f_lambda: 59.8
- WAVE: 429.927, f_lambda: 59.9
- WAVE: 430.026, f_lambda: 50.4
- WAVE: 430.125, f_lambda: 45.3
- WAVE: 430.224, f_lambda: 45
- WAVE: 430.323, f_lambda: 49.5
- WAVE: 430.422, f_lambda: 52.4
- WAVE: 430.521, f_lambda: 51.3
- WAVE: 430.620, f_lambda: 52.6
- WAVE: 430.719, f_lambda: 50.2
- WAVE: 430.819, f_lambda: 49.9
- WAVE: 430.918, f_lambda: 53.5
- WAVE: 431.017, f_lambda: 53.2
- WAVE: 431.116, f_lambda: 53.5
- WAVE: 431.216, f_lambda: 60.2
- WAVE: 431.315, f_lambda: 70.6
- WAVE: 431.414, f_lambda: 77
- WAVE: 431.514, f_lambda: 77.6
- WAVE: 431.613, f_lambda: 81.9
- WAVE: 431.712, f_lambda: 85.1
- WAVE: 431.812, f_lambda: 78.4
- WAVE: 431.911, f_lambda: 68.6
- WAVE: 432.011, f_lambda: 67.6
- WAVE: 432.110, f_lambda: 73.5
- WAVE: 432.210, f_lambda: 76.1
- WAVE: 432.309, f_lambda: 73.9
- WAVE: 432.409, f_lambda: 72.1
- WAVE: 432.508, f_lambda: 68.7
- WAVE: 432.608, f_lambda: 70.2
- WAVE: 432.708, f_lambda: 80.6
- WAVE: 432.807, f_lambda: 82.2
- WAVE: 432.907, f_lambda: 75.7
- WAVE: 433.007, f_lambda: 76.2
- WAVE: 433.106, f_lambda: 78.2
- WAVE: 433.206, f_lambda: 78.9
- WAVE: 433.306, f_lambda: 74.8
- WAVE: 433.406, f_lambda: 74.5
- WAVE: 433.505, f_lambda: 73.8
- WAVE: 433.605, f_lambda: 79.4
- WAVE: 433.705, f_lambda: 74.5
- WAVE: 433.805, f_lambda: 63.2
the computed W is 0.17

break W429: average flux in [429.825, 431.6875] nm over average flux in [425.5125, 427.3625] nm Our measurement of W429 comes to 0.8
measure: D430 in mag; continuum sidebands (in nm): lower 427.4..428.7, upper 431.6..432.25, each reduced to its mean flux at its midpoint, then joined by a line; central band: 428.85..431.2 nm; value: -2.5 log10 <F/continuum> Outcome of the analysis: 0.259 mag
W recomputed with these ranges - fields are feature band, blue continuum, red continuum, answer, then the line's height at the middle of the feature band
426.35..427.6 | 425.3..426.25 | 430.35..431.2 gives 0.01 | 72.3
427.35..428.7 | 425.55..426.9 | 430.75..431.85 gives 0.10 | 73.7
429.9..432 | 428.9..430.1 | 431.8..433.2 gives 0.24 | 67.7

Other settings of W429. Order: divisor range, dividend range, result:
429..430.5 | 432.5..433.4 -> 1.32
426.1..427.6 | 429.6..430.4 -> 0.71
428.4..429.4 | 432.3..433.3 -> 1.08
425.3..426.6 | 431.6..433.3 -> 0.98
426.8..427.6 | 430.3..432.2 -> 0.90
